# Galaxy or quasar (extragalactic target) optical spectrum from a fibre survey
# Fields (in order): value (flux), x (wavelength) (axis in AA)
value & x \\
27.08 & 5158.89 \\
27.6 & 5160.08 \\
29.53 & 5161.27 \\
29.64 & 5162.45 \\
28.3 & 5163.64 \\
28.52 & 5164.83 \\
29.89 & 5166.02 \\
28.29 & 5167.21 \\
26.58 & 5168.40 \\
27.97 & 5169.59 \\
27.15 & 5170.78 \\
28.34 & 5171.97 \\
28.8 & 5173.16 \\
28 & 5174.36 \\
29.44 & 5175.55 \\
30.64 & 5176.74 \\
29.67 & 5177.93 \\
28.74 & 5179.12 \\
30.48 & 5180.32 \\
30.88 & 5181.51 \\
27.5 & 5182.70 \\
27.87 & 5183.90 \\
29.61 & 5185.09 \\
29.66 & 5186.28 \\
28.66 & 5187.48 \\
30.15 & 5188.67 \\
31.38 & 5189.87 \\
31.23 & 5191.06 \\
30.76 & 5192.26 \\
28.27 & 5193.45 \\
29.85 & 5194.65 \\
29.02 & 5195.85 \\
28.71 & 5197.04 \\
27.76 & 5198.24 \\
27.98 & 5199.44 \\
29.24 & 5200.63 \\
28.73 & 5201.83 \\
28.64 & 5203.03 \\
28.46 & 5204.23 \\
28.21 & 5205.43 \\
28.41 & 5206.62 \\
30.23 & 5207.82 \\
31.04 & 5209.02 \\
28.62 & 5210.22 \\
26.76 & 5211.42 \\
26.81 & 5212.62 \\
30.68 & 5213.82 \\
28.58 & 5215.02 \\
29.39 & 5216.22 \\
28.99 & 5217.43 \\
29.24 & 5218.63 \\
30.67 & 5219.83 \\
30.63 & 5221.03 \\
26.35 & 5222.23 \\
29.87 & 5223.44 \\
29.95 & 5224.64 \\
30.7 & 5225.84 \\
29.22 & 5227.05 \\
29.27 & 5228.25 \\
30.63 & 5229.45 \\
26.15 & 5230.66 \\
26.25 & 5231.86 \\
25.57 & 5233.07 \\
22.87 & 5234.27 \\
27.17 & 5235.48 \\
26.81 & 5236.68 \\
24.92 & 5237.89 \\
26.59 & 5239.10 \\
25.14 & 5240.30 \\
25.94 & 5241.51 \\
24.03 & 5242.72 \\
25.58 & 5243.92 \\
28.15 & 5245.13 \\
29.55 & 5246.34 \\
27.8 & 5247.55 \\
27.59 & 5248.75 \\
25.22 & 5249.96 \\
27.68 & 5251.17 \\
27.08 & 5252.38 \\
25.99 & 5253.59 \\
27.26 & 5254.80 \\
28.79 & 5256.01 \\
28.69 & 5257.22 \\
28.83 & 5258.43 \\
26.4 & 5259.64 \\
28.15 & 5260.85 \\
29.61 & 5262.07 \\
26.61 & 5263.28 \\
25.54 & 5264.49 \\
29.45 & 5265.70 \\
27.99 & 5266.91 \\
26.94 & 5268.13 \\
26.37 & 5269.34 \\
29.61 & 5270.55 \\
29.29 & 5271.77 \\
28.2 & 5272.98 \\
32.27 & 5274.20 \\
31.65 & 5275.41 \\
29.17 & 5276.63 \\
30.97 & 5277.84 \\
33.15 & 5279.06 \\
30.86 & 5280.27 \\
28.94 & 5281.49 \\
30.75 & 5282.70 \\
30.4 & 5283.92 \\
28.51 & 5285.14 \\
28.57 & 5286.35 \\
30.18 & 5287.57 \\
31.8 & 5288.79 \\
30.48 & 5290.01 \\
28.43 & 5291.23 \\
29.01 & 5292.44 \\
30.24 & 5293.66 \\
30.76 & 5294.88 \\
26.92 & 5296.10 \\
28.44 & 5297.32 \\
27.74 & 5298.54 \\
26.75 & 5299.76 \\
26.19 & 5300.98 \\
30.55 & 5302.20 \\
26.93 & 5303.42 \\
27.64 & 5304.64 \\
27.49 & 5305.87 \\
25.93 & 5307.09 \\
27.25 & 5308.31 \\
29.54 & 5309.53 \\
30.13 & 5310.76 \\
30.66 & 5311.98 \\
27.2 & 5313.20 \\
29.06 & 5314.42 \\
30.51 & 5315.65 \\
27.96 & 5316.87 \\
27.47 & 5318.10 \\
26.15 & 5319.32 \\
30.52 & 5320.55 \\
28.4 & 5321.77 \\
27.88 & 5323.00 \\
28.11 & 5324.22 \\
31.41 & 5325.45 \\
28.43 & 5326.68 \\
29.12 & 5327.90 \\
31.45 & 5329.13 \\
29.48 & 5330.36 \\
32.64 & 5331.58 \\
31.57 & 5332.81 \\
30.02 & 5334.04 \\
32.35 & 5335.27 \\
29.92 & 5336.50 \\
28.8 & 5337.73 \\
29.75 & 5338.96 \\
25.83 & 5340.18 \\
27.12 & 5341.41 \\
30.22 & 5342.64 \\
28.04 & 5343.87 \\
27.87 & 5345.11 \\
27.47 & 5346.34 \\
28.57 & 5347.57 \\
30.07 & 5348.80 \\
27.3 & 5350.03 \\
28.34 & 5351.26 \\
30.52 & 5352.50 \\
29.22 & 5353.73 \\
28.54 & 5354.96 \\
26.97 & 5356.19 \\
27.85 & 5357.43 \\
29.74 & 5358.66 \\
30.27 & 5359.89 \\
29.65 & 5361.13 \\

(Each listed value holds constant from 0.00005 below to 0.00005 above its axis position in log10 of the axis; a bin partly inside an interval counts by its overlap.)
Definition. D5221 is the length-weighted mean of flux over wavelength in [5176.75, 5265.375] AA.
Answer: 28.3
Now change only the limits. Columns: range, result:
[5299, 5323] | 28.2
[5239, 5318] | 28.4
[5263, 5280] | 29.2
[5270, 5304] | 29.5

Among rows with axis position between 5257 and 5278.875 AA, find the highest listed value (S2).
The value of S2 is 32.27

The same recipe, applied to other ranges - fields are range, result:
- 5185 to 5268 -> 31.38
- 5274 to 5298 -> 33.15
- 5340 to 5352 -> 30.22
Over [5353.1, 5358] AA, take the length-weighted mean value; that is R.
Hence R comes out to 28.2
